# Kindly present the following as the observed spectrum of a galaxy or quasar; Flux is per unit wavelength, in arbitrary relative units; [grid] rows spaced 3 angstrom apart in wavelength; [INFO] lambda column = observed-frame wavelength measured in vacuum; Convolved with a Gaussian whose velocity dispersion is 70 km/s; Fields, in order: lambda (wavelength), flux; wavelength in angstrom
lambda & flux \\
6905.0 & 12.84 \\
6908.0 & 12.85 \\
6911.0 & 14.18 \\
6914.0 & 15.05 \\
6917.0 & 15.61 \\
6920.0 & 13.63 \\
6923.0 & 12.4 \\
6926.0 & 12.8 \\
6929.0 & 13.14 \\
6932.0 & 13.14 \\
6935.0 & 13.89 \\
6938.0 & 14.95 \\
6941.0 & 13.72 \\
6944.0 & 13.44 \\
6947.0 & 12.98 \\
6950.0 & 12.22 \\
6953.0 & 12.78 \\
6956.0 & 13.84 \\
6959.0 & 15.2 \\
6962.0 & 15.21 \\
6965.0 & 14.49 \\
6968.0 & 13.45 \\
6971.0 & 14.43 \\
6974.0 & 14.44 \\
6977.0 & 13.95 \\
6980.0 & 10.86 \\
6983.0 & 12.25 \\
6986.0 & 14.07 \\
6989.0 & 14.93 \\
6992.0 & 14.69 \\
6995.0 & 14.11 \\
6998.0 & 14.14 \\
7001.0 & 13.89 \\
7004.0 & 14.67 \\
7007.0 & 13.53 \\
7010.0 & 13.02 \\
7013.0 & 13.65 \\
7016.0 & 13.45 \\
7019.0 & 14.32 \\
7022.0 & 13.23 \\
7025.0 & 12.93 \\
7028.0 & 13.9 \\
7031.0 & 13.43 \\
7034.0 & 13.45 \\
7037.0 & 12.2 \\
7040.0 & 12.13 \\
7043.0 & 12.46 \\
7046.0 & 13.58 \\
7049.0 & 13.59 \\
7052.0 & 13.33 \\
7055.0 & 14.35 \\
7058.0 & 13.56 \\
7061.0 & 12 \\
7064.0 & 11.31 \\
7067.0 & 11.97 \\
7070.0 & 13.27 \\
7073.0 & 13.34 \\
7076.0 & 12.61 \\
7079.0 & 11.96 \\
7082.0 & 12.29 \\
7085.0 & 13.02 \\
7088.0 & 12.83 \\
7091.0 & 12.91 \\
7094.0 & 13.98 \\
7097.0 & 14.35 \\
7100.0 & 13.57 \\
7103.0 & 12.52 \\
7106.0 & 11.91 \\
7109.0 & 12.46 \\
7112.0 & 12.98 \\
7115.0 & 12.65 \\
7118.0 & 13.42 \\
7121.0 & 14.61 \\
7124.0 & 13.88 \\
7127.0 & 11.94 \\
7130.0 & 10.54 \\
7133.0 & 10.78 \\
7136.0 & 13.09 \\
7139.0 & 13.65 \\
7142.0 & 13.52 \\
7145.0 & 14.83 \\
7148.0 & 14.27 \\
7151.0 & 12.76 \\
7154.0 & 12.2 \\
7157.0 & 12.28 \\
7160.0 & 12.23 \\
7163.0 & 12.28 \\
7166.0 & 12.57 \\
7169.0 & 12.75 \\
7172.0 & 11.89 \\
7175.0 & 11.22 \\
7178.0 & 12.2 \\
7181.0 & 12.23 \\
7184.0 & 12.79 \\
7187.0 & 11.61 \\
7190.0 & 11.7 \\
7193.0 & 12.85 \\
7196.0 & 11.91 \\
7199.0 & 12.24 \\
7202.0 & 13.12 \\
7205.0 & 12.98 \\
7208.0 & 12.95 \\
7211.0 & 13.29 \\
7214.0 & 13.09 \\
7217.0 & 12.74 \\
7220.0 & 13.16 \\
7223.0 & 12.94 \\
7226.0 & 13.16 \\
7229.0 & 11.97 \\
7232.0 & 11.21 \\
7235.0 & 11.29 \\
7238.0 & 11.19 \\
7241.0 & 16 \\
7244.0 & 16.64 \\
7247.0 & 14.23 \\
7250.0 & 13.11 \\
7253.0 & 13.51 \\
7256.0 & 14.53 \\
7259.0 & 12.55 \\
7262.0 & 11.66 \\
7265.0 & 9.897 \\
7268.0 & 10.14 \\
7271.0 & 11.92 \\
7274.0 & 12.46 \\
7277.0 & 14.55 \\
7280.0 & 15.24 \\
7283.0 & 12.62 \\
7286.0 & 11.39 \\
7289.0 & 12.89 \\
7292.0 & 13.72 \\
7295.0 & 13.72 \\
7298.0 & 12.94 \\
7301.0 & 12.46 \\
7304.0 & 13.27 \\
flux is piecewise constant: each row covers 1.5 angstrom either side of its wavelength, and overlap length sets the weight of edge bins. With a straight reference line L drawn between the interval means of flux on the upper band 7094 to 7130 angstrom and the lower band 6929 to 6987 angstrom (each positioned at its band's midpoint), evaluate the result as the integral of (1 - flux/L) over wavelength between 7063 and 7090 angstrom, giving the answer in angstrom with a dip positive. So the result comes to 1.3 angstrom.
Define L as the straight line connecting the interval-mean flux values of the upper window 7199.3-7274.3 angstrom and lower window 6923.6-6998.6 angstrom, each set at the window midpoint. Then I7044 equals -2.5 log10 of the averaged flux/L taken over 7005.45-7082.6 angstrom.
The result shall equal 0.03 mag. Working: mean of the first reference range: 13.7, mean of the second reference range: 12.8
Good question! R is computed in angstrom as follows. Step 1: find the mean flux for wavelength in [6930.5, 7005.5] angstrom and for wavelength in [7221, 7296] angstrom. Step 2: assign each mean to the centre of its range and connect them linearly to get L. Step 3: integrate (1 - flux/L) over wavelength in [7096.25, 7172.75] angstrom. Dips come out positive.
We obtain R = 2.6 angstrom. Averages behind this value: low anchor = 13.8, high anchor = 12.9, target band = 12.8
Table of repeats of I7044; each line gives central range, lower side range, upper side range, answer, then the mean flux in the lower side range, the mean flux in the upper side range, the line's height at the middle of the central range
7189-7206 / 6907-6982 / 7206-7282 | 0.05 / 13.7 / 12.9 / 13.1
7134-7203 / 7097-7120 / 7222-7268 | 0.02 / 12.9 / 12.8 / 12.9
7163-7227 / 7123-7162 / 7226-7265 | 0.03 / 12.7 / 13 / 12.9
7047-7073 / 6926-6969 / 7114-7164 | 0.02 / 13.7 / 12.9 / 13.2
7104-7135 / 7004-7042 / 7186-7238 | 0.03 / 13.3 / 12.5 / 12.9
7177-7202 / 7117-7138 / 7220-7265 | 0.05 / 12.6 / 13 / 12.8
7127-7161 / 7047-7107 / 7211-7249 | 0.03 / 12.9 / 13.1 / 13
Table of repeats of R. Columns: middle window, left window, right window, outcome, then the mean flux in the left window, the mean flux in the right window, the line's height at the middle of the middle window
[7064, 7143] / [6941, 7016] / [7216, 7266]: 3.3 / 13.8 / 13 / 13.4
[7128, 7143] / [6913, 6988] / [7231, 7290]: 1.1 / 13.7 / 12.9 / 13.2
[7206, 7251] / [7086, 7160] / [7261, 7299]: -1.5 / 13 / 12.6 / 12.7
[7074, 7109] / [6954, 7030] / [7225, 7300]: 1.6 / 13.9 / 12.9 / 13.5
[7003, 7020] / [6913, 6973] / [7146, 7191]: -0.5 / 13.8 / 12.4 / 13.4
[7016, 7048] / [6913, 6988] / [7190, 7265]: 0.6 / 13.7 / 12.9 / 13.5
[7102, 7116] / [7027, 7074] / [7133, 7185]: 0.4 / 13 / 12.7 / 12.8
